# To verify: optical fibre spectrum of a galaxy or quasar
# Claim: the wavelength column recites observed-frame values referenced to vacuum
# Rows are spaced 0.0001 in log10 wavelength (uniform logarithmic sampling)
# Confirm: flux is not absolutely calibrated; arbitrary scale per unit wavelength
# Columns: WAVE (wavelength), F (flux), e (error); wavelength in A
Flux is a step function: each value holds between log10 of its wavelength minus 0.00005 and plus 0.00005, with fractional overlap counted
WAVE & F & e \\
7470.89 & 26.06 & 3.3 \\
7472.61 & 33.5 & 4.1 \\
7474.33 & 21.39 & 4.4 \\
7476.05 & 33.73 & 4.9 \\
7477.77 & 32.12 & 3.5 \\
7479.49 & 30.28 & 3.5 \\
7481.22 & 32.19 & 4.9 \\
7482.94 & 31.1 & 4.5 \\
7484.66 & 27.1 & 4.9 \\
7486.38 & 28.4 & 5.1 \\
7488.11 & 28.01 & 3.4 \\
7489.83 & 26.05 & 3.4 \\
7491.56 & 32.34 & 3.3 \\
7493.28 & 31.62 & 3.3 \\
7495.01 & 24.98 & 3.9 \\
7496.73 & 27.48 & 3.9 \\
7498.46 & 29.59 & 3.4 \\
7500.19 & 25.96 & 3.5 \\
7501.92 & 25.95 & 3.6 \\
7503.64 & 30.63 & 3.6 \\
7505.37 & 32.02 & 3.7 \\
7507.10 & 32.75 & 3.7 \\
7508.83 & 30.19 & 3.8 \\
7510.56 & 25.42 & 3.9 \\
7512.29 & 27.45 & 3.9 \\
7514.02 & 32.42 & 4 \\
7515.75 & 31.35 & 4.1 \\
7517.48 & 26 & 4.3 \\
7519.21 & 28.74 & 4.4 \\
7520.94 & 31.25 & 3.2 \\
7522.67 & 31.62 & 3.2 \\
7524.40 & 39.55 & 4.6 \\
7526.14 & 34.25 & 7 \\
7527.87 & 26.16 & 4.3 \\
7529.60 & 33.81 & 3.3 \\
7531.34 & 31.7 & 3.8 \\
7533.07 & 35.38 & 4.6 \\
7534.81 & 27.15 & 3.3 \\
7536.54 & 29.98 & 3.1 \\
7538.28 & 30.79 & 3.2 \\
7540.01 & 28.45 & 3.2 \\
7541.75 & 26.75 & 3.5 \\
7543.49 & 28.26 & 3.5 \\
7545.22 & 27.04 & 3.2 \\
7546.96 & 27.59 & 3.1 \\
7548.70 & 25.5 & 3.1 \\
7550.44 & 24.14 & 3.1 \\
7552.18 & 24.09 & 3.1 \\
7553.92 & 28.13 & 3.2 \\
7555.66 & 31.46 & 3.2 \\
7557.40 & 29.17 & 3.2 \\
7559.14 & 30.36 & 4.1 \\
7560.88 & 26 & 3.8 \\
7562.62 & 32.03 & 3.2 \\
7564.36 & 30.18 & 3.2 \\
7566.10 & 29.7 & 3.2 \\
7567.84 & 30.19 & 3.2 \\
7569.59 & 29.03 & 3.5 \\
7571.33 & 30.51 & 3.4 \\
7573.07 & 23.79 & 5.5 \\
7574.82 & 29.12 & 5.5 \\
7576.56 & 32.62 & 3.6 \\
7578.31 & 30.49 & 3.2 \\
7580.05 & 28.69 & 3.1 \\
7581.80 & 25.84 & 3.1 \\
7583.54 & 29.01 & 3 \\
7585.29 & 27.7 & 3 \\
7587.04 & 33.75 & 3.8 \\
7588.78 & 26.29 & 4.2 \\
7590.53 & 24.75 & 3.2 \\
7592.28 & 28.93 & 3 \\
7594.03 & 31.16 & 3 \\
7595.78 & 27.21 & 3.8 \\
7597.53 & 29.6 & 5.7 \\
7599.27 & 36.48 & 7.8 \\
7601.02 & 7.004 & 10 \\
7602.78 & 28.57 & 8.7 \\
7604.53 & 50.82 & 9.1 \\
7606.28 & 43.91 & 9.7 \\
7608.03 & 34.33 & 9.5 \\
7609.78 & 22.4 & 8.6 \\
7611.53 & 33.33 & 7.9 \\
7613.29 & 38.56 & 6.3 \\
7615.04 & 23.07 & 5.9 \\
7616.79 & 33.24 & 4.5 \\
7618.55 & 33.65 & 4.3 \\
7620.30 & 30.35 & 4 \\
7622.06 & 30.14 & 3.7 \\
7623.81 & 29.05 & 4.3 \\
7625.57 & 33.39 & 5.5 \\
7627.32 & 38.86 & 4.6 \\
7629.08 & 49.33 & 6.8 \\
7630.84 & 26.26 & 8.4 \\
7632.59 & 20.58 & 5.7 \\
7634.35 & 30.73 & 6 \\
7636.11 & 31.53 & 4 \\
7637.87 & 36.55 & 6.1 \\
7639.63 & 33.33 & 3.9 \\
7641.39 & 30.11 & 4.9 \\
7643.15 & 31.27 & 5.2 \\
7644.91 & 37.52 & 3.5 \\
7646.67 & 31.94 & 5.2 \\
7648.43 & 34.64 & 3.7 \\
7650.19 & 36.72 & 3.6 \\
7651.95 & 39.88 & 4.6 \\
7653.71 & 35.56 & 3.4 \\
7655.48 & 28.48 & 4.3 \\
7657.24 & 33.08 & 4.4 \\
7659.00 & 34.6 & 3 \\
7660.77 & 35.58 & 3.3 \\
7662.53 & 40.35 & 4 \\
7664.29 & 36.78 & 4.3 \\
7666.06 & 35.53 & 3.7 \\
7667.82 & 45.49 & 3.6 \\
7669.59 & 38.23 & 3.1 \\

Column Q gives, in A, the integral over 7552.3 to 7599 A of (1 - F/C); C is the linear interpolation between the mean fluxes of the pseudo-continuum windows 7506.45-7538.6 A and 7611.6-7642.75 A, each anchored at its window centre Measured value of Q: 3.7 A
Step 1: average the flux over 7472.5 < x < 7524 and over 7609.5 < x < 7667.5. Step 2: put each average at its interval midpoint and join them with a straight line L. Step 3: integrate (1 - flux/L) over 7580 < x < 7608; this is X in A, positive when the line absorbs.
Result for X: 1.8 A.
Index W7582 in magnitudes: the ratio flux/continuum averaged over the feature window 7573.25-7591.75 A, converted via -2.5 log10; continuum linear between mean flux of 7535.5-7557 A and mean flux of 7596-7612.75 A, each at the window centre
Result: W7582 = 0.06 mag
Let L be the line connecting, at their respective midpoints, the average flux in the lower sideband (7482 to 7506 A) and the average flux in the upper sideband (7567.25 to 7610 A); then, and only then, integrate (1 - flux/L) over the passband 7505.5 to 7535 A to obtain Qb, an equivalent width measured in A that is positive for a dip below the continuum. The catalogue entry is -2.1 A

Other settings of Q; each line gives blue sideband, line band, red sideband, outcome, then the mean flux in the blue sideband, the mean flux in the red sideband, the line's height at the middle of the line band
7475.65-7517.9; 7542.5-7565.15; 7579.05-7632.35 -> 1.71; 29.4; 31.1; 30.3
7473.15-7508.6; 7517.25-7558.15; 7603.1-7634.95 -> 1.63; 29.2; 33.4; 30.8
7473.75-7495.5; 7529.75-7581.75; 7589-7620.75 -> 2.28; 29.4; 30.9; 30.3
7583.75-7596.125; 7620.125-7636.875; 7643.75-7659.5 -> 0.14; 28.6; 34.7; 32.4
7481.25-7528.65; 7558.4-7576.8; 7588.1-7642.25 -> 0.81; 29.6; 31.4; 30.6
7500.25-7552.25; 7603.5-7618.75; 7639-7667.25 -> -0.79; 29.6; 34.9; 33.1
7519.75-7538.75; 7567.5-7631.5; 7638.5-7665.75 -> 5.07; 31.9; 34.7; 33.5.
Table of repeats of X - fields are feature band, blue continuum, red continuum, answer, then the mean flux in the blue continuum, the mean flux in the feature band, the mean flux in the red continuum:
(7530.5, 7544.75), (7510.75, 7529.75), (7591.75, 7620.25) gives 0.6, 30.9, 29.7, 31.4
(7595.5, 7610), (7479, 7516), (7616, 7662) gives 0.3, 29.2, 31.7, 33.4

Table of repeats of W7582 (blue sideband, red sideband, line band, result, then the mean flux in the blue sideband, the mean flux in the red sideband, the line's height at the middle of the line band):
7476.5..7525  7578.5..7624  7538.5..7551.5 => 0.115 mag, 29.7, 30.3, 30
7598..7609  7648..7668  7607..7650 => 0.072 mag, 33.3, 36.1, 34.6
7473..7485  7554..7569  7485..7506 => 0.053 mag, 30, 29.8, 29.9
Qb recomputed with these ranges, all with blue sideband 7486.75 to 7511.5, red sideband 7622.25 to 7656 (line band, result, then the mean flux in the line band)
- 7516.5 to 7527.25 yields -0.8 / 31.8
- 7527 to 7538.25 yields -0.3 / 30.7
